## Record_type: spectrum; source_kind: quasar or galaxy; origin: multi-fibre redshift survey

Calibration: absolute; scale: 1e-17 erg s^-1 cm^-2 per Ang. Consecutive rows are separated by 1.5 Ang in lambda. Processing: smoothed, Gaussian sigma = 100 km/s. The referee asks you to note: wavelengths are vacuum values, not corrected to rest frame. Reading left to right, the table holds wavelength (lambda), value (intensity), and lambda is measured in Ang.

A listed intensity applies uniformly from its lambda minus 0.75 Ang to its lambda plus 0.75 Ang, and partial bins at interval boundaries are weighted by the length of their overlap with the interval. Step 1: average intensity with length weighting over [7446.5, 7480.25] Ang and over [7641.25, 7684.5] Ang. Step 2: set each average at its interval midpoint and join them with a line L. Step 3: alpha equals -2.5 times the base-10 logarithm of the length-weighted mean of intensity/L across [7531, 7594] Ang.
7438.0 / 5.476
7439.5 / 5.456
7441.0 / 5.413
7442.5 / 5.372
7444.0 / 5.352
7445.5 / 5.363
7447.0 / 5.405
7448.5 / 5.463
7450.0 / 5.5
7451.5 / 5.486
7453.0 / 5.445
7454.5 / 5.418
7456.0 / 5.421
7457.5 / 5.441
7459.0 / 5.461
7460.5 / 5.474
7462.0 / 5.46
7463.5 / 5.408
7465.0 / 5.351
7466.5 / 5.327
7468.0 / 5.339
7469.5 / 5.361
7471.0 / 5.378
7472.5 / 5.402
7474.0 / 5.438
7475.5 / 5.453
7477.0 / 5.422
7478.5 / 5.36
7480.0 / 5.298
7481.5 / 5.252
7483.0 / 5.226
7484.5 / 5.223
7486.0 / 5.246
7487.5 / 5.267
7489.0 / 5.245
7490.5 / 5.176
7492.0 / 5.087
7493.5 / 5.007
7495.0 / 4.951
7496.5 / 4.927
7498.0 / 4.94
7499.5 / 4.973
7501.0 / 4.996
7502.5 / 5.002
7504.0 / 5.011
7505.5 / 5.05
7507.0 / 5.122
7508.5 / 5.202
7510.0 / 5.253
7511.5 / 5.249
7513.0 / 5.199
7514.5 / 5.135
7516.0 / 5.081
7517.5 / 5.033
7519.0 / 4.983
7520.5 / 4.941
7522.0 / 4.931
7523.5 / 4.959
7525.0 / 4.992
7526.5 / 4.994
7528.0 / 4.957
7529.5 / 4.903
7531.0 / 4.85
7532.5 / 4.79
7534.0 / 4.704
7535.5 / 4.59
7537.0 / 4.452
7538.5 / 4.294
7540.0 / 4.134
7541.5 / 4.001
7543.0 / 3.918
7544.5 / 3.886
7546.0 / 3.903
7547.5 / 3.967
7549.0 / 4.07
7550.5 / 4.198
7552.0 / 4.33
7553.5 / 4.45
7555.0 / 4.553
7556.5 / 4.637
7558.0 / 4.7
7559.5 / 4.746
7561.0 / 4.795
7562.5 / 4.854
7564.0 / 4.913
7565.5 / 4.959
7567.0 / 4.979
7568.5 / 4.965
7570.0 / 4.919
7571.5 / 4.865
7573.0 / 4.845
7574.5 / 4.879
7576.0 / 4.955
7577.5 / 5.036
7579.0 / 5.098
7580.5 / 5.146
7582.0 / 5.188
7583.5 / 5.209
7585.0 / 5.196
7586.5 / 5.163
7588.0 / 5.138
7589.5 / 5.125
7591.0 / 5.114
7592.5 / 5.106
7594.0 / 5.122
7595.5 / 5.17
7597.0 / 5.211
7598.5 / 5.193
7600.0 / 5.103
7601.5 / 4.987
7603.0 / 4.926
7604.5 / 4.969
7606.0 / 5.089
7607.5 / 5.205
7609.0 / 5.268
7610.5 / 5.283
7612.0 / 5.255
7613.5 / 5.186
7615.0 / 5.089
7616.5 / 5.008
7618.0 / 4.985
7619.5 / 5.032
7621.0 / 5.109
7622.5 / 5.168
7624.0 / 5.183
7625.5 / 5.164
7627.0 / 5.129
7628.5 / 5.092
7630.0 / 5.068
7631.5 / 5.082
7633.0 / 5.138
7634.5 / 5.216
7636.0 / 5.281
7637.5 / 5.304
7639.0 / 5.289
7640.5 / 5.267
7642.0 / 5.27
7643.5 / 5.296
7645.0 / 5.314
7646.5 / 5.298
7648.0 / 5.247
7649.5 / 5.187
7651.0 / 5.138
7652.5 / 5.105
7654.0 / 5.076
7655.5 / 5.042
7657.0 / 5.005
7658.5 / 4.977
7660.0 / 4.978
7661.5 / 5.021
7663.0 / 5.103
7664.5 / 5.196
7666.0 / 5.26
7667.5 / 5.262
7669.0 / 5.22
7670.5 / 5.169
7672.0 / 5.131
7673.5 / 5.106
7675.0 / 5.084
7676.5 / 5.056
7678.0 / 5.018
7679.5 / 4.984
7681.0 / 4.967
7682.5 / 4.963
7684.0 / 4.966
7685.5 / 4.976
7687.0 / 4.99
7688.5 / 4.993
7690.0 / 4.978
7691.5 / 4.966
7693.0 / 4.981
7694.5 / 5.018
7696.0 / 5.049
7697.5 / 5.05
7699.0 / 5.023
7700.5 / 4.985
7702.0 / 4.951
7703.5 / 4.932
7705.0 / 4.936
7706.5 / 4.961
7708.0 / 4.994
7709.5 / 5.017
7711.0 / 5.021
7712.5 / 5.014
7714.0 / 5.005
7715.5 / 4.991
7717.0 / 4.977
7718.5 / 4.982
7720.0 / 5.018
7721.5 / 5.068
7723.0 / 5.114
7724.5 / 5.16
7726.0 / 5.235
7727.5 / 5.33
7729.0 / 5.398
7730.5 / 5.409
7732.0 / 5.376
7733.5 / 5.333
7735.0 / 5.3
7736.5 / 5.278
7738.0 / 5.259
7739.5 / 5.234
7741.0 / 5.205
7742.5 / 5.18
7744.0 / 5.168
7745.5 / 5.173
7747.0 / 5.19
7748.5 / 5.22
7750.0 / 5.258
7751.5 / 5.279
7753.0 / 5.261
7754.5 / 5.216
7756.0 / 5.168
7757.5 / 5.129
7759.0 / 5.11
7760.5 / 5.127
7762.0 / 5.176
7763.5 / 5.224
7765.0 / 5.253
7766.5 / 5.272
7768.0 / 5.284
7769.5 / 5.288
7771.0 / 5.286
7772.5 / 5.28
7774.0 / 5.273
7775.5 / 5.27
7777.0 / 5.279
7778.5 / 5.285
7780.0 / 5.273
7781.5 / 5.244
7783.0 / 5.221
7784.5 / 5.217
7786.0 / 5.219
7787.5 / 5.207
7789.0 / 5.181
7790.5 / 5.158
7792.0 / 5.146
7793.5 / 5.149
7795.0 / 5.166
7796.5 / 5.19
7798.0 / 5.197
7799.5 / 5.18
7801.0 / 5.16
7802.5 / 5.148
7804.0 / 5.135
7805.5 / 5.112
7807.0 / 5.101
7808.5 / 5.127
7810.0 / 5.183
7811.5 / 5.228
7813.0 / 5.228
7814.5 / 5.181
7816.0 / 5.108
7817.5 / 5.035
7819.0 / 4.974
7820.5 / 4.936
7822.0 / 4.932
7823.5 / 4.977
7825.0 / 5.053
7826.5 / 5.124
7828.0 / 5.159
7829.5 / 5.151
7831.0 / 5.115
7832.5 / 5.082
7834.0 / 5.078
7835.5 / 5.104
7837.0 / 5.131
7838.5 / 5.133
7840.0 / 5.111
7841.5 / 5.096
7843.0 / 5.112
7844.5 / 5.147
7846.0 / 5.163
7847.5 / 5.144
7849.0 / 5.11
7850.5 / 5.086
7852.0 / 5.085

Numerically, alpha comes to 0.12 mag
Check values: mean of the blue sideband 5.42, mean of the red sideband 5.12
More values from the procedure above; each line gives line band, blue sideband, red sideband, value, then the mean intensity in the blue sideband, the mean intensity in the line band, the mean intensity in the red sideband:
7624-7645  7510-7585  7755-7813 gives -0.06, 4.75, 5.2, 5.2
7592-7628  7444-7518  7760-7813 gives 0.02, 5.26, 5.12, 5.21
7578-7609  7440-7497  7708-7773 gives 0.03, 5.33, 5.13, 5.19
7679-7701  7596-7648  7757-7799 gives 0.04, 5.16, 4.99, 5.22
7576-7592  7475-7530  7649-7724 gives -0.01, 5.11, 5.13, 5.04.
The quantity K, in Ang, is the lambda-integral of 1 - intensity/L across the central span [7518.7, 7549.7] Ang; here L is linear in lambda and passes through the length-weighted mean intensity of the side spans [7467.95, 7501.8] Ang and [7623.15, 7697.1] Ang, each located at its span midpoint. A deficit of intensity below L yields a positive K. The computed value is 3.9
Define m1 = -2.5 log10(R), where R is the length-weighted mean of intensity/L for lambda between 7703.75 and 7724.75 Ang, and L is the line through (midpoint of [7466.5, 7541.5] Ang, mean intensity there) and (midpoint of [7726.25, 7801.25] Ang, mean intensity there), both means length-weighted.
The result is 0.04 mag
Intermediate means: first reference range 5.05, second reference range 5.23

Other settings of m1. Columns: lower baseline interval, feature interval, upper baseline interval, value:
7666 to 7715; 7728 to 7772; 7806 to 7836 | -0.039 mag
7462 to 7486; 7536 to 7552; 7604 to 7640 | 0.269 mag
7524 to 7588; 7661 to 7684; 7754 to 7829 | -0.036 mag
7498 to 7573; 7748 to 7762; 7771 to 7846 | -0.026 mag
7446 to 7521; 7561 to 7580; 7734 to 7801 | 0.065 mag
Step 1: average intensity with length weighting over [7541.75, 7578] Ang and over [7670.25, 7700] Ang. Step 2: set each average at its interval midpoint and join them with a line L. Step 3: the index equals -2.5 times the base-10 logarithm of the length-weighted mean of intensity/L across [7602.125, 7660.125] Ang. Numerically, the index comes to -0.07 mag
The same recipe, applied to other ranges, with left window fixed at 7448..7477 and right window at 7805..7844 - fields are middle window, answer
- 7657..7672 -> 0.02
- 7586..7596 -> 0.04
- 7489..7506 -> 0.08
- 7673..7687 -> 0.05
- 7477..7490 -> 0.03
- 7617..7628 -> 0.04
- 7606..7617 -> 0.02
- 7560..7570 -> 0.09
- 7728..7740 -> -0.03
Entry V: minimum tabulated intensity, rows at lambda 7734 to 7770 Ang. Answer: 5.11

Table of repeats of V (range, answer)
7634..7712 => 4.932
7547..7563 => 3.967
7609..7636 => 4.985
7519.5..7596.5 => 3.886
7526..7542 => 4.001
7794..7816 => 5.101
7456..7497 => 4.927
